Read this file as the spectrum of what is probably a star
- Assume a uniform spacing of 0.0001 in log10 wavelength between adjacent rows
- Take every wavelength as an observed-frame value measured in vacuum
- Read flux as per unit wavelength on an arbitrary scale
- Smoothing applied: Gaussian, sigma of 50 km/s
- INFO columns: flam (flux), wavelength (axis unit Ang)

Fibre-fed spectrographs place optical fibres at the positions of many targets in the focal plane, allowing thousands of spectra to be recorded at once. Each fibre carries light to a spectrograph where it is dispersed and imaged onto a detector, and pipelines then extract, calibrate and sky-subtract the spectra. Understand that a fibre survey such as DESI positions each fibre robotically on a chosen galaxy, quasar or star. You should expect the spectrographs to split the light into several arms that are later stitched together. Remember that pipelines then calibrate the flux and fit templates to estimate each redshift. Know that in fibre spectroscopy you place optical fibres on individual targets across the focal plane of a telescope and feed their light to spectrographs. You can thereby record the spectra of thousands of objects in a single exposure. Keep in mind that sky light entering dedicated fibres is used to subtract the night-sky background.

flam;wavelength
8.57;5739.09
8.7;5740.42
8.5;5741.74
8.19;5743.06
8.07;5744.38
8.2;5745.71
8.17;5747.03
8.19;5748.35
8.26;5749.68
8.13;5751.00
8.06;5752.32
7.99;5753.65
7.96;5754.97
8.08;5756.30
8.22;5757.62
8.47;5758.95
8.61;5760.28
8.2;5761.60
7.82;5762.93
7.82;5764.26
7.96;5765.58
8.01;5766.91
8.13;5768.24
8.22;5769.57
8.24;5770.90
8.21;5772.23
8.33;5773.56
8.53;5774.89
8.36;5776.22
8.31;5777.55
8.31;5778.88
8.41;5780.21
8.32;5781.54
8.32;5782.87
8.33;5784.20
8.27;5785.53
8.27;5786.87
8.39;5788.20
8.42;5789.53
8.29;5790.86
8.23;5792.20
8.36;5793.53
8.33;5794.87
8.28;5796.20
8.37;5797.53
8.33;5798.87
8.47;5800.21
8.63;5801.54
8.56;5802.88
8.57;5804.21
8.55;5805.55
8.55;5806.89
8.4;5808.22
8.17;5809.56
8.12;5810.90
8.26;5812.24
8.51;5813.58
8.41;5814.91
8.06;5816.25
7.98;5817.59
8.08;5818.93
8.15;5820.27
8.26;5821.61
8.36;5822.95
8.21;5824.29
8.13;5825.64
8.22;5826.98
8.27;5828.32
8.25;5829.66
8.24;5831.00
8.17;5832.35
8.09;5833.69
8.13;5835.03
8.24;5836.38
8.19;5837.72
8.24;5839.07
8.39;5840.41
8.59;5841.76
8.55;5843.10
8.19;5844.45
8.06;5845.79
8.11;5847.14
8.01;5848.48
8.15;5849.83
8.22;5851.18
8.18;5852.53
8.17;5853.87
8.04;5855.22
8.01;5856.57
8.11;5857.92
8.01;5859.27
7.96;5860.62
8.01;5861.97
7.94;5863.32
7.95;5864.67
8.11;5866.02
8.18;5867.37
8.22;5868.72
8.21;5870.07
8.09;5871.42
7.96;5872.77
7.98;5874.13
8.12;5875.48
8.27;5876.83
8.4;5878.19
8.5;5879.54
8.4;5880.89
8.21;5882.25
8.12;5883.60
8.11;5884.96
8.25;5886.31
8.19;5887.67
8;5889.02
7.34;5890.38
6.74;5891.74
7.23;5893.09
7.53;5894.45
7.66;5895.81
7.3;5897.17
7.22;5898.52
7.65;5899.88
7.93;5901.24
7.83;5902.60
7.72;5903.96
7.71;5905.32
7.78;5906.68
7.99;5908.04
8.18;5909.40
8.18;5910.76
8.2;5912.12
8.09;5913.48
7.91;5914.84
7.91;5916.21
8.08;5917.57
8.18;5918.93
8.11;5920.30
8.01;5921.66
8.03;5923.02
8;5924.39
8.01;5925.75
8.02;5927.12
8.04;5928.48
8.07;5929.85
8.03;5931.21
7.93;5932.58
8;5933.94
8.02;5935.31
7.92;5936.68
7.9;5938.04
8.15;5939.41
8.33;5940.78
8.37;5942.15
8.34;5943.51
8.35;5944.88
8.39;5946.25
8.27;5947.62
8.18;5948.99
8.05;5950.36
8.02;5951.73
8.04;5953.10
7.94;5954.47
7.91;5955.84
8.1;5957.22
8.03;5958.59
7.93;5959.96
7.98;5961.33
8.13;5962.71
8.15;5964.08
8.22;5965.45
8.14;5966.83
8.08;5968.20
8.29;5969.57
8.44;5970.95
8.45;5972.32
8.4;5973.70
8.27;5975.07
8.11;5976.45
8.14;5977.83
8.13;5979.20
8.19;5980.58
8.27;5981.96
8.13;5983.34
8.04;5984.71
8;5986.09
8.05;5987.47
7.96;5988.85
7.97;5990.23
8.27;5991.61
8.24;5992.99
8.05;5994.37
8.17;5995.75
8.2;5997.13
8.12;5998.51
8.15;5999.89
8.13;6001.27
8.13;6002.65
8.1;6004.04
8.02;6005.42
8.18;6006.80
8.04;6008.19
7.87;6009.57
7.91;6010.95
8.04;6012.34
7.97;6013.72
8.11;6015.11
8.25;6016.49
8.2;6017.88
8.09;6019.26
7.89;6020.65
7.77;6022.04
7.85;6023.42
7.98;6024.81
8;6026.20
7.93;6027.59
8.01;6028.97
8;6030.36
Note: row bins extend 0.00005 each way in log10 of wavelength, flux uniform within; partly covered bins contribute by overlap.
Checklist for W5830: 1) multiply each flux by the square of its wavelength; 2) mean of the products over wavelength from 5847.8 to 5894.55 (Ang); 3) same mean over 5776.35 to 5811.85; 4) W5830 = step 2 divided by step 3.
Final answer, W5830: 0.99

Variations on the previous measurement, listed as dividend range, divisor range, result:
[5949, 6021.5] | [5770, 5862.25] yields 1.04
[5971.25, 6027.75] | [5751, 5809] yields 1.05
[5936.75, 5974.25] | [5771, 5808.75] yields 1.03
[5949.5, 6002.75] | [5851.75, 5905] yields 1.06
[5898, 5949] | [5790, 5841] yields 1.00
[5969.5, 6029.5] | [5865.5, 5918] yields 1.06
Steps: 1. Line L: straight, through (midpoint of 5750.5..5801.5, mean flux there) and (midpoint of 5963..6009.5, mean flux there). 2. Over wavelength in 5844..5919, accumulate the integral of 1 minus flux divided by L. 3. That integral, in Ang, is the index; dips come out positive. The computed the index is 2.1 Ang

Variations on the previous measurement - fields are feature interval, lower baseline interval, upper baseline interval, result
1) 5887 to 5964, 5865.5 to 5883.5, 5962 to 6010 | 2.1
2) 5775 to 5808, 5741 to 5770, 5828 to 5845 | -0.7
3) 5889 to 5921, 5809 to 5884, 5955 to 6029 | 1.5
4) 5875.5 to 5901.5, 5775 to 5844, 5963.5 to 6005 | 1.3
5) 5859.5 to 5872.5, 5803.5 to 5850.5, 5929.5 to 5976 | 0.2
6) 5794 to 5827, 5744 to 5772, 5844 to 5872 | -0.8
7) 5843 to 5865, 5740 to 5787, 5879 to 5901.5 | -0.5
